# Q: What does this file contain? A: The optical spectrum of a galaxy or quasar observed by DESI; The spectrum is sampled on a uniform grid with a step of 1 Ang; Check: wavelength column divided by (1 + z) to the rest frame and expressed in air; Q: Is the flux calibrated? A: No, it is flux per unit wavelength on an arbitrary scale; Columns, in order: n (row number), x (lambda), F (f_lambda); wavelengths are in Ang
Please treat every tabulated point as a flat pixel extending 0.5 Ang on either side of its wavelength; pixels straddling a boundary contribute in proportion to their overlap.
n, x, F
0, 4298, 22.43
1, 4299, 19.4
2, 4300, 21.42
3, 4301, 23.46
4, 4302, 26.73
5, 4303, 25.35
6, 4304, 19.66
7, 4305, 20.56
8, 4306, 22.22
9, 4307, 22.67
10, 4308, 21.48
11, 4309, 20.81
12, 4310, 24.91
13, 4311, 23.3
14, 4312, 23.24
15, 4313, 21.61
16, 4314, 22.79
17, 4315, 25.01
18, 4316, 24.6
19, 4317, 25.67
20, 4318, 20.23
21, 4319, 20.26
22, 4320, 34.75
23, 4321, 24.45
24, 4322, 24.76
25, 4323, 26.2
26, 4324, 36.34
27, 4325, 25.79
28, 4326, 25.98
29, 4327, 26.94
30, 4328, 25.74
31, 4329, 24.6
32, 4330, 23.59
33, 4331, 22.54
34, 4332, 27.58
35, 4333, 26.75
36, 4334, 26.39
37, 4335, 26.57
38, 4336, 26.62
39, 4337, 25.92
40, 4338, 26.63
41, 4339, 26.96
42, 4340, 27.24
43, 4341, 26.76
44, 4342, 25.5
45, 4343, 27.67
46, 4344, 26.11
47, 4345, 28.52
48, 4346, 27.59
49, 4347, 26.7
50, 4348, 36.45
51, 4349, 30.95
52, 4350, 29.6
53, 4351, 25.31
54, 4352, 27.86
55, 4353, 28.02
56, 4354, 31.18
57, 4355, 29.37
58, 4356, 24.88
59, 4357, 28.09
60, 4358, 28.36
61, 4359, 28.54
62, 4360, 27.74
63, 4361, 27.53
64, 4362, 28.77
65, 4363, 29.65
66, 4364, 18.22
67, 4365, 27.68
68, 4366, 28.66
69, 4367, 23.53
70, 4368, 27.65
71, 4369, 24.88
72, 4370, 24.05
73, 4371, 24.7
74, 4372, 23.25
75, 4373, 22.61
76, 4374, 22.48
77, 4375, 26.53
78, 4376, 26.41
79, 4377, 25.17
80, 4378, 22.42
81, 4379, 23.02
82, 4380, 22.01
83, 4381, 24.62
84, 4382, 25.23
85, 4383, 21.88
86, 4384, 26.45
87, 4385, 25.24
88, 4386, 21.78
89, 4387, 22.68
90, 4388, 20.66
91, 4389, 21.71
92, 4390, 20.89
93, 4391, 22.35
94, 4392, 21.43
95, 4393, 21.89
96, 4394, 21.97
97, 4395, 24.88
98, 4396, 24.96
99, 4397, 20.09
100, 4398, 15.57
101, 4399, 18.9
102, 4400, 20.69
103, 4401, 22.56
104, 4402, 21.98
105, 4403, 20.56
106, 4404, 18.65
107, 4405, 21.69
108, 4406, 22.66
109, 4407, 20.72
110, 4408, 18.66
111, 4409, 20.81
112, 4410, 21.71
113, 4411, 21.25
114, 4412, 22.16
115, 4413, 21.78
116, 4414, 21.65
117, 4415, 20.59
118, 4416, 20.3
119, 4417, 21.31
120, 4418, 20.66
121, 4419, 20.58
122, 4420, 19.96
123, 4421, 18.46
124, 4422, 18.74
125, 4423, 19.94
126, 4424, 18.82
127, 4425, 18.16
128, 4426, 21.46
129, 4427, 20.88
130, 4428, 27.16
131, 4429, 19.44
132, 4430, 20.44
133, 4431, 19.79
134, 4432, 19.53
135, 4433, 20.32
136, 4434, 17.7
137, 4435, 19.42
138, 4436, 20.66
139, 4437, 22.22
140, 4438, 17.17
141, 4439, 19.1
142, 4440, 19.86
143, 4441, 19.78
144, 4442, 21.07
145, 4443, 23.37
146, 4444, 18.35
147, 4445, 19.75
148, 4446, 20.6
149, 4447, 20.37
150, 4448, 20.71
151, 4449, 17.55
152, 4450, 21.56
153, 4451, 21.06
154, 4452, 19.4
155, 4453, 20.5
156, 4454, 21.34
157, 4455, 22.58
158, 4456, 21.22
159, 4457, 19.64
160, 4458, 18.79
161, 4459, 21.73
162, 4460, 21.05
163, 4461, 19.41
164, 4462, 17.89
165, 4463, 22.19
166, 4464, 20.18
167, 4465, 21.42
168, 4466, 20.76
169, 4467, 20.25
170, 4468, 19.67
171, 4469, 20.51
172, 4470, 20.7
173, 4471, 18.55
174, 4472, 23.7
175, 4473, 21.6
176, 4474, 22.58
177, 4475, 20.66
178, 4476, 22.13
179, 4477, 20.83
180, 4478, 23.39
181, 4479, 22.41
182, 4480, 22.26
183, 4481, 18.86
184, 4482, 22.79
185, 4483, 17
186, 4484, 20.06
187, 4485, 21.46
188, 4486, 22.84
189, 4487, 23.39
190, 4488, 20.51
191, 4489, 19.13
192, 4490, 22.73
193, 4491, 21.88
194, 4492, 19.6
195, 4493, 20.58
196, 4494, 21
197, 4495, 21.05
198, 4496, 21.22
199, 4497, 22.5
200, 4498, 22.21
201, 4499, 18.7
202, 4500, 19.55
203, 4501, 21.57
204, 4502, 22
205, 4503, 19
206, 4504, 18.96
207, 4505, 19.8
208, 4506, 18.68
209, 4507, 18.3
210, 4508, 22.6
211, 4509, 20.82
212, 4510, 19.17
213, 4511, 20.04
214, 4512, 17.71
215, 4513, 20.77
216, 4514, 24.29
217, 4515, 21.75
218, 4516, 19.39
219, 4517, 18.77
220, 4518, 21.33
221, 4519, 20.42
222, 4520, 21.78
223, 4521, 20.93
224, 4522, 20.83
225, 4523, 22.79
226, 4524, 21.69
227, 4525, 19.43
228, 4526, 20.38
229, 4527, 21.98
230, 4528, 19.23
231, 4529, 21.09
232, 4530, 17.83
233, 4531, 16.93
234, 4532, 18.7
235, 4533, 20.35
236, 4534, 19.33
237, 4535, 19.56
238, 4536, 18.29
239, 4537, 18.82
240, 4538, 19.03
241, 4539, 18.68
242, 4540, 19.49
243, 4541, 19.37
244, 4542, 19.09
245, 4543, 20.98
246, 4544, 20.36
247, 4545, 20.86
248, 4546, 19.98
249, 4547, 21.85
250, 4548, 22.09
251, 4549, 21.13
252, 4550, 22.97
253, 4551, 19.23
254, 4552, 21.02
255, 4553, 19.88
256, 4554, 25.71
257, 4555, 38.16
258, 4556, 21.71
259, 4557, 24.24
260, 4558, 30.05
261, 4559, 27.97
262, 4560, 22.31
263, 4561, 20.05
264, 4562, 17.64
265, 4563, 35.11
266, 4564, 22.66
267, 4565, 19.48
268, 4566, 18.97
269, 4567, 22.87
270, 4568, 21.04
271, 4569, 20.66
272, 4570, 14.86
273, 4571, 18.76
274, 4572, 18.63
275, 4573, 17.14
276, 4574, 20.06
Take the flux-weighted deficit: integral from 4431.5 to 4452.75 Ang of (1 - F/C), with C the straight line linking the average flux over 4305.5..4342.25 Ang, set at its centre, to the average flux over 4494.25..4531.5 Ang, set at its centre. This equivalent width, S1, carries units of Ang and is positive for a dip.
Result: 2.1 Ang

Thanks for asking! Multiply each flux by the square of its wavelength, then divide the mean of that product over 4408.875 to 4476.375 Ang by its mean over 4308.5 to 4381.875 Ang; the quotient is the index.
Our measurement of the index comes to 0.82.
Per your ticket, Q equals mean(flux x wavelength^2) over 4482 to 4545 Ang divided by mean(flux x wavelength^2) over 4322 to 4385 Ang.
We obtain 0.8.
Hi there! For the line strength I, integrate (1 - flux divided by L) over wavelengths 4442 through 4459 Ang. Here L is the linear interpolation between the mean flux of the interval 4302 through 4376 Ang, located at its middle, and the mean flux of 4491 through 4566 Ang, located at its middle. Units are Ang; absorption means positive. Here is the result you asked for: 1.9 Ang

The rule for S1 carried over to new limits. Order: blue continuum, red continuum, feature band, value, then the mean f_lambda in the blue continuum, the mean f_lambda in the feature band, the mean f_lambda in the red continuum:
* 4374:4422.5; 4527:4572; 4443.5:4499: 1.9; 21.8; 20.8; 21.3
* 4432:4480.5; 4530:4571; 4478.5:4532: 1.1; 20.6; 20.6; 21.5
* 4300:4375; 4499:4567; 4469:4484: 0.9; 25.9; 21.2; 21.1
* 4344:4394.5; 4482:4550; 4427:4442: 1.9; 25.5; 20.2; 20.4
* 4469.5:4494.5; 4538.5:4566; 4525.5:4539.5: 1.8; 21.2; 19.3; 22.6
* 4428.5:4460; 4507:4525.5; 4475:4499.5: -0.8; 20.2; 21.2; 20.7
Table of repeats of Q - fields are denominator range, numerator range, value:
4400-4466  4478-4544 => 1.03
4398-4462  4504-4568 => 1.09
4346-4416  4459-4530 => 0.91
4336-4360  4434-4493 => 0.78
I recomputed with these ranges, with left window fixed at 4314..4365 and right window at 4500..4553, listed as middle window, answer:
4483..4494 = 0.3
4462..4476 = 0.9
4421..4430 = 1.3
